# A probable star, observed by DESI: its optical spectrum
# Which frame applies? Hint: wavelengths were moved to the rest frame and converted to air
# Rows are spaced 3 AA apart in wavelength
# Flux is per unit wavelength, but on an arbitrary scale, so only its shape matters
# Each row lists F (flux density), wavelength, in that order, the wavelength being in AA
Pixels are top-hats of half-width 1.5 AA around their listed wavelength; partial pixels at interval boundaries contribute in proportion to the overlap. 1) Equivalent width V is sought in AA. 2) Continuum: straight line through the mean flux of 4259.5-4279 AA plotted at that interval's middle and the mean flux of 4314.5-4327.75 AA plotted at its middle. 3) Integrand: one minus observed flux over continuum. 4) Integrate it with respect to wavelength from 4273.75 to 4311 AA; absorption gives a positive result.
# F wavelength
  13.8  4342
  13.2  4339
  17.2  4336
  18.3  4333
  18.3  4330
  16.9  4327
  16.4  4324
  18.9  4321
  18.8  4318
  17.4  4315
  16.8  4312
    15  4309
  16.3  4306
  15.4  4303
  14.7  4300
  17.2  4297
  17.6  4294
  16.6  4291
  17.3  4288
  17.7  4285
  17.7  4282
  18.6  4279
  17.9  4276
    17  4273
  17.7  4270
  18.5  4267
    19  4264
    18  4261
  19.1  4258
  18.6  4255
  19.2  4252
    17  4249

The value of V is 2.26 AA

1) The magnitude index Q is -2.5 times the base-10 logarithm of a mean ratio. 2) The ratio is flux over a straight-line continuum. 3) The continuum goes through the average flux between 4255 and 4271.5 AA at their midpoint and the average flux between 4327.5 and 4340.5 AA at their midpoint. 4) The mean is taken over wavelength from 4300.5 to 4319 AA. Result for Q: 0.057 mag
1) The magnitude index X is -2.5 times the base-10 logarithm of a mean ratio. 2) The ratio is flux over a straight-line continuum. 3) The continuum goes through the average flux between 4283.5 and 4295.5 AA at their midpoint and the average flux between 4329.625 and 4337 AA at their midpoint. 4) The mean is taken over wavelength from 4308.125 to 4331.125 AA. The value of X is 0.02 mag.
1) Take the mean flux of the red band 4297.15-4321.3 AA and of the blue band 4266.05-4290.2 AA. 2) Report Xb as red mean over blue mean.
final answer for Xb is 0.93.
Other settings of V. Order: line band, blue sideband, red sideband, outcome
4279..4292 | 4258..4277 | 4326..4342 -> 0.1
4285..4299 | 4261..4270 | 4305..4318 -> 0.2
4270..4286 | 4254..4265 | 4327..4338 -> 0.5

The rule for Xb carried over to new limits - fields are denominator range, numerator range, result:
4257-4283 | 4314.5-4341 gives 0.95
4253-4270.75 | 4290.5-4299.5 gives 0.91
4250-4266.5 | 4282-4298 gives 0.93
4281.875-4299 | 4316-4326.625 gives 1.04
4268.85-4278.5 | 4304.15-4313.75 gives 0.91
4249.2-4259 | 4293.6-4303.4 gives 0.86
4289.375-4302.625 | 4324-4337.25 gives 1.07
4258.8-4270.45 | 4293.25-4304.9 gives 0.88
